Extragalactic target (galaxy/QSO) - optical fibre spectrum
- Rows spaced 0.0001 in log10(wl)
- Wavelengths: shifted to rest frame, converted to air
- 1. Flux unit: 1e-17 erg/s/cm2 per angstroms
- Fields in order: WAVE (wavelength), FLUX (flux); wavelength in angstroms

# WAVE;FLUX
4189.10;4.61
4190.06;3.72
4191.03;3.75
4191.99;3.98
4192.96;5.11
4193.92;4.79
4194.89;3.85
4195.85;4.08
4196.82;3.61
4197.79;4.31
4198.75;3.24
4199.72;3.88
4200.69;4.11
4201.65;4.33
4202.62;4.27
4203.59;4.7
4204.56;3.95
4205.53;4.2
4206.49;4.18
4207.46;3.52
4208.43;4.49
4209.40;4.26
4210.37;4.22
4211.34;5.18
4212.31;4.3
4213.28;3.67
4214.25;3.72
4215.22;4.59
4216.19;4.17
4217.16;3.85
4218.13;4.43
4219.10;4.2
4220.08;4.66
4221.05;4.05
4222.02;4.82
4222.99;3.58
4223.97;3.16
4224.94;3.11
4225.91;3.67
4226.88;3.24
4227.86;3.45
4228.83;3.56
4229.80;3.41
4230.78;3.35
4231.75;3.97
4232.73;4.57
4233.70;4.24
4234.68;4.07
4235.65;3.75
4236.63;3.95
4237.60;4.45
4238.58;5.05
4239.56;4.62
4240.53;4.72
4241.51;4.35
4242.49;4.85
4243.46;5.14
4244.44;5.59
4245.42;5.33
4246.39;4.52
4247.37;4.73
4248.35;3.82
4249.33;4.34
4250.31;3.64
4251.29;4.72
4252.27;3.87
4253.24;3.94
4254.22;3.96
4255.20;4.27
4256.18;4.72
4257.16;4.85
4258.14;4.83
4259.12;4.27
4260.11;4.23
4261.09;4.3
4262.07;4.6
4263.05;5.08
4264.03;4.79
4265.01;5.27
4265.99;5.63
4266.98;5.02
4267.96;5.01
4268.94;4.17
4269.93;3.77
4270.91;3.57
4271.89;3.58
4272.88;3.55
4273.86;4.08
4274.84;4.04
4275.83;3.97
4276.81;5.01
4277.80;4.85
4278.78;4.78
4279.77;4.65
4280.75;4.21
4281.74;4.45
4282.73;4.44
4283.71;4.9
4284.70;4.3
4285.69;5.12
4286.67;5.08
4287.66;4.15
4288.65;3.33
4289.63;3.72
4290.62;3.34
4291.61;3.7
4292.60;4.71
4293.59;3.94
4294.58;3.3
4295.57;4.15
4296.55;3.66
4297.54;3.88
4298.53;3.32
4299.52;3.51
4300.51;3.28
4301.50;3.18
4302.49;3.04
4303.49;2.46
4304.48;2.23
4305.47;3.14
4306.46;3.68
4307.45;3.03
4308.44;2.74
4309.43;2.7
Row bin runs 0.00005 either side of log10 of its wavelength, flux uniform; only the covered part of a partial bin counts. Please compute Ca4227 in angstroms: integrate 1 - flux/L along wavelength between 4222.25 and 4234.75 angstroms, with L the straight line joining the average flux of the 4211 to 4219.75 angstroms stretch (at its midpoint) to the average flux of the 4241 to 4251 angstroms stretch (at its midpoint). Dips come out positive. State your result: 2.12 angstroms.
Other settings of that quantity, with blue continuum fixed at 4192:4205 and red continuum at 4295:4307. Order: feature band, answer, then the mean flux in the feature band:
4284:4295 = -2.2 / 4.08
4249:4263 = -2.6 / 4.35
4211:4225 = -0.4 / 4.12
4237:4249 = -3.1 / 4.75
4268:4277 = -1.2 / 3.99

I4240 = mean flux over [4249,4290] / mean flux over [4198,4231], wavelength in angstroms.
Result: 1.10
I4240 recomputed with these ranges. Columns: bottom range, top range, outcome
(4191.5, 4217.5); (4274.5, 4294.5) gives 1.03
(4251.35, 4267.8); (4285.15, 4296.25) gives 0.88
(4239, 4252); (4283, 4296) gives 0.89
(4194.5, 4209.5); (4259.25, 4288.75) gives 1.10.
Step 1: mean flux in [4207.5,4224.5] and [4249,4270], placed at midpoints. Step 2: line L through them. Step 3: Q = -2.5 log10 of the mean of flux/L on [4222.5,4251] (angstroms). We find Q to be 0.05 mag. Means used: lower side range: 4.17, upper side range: 4.53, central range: 4.15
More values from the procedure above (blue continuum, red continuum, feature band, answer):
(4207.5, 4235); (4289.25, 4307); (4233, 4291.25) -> -0.20 mag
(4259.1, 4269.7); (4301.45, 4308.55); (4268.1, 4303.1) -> -0.07 mag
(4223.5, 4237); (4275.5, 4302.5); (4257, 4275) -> -0.14 mag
